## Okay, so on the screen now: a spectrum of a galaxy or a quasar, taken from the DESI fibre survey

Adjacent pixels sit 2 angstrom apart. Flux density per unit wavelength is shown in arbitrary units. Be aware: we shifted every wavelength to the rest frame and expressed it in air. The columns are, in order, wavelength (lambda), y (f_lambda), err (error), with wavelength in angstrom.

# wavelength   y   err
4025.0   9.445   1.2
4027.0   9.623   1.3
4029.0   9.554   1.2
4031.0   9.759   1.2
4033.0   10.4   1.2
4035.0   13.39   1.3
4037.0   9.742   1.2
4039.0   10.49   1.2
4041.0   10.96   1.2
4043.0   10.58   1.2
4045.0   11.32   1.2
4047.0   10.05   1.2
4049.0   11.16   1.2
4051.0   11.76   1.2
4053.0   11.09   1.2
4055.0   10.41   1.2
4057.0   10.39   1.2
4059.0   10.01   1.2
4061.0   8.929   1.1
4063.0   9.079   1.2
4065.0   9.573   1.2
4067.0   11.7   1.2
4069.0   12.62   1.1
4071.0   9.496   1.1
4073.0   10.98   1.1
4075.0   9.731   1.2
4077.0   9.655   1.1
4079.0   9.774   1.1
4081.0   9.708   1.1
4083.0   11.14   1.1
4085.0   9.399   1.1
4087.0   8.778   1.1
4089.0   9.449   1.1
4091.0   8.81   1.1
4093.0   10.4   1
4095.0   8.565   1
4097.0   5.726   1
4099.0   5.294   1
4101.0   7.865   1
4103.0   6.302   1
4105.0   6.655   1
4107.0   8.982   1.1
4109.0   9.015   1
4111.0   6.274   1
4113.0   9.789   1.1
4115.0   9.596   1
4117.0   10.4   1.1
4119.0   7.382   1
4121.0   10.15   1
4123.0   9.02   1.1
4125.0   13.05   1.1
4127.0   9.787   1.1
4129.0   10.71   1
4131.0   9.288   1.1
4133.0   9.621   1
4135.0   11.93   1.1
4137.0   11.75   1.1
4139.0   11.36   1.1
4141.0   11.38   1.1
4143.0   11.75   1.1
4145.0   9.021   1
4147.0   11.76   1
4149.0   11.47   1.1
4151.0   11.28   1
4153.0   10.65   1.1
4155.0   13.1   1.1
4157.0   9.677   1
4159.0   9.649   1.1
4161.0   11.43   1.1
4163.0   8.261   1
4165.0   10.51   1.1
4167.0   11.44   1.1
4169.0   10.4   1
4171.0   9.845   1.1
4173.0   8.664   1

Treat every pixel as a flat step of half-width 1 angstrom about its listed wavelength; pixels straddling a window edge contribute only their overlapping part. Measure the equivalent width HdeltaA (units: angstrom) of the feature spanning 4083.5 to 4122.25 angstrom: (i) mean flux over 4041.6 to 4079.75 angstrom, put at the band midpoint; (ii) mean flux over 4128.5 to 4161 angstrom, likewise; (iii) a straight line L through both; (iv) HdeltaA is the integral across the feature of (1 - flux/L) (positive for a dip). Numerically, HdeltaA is 8.28 angstrom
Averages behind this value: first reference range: 10.4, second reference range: 10.9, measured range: 8.4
